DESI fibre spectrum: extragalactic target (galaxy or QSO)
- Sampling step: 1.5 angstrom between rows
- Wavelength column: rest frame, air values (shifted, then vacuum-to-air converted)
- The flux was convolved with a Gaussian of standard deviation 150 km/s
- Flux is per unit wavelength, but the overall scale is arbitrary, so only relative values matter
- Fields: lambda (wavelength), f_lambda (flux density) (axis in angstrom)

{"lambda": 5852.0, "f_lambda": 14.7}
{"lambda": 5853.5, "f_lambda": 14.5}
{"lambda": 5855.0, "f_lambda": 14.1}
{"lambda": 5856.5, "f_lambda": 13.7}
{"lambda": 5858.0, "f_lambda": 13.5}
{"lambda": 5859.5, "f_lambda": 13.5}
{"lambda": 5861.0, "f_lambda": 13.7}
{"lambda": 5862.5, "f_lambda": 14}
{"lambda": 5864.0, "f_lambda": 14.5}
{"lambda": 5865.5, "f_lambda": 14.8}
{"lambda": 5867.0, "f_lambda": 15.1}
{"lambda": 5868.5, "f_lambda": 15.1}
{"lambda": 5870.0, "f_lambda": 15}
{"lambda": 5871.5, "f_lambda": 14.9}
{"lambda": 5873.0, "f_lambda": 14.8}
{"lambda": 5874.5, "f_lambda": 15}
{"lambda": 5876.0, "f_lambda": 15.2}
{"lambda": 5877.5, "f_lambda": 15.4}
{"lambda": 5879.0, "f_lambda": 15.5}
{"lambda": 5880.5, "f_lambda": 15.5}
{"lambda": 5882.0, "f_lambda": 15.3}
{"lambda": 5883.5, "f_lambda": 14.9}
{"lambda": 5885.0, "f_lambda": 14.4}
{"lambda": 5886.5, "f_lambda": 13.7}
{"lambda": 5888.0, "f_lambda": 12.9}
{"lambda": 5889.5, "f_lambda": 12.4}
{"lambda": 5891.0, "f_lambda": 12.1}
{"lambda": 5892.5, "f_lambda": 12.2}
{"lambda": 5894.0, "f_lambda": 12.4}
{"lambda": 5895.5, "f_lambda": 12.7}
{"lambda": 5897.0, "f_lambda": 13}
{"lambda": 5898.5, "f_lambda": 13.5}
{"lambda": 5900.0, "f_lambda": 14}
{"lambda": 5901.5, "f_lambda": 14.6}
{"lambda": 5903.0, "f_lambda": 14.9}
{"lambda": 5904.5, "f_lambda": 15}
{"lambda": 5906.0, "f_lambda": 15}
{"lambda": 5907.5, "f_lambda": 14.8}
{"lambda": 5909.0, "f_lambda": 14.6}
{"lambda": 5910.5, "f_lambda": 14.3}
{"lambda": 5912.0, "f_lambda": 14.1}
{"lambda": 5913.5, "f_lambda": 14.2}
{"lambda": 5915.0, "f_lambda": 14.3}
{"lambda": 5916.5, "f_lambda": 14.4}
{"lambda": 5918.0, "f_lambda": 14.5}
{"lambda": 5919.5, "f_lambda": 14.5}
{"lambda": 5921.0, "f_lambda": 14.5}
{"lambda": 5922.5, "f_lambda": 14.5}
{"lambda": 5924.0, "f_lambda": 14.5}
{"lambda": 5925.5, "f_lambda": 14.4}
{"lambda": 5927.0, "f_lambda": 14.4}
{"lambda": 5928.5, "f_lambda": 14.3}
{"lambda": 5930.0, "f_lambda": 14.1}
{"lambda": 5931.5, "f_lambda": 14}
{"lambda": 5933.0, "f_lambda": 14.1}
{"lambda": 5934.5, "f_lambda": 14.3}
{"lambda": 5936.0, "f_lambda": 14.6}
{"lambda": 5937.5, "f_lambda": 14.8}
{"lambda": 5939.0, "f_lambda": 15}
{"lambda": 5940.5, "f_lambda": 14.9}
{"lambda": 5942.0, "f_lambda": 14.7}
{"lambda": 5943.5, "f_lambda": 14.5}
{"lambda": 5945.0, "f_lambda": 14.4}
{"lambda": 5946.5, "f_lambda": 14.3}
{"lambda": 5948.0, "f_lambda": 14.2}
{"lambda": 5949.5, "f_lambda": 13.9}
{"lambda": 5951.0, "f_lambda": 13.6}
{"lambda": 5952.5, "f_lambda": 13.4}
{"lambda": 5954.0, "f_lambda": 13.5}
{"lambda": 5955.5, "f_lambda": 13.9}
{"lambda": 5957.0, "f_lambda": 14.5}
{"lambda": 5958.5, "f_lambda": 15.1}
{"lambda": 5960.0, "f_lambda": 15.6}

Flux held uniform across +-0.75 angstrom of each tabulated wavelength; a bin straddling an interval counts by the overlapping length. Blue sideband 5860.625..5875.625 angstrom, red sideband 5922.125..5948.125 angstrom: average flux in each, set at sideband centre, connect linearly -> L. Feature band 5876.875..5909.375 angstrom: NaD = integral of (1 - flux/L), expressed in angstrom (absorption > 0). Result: 1.3 angstrom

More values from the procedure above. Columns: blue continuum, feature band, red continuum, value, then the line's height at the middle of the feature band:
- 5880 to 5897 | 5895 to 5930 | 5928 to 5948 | -0.94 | 13.9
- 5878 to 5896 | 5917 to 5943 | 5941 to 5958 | -0.92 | 14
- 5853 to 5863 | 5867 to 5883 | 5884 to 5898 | -2.16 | 13.4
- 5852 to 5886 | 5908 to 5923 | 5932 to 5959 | 0.05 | 14.4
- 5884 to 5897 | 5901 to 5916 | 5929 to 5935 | -1.28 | 13.4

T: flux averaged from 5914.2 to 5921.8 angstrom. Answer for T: 14.4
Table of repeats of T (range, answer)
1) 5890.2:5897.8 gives 12.5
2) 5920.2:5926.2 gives 14.5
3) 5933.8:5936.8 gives 14.5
